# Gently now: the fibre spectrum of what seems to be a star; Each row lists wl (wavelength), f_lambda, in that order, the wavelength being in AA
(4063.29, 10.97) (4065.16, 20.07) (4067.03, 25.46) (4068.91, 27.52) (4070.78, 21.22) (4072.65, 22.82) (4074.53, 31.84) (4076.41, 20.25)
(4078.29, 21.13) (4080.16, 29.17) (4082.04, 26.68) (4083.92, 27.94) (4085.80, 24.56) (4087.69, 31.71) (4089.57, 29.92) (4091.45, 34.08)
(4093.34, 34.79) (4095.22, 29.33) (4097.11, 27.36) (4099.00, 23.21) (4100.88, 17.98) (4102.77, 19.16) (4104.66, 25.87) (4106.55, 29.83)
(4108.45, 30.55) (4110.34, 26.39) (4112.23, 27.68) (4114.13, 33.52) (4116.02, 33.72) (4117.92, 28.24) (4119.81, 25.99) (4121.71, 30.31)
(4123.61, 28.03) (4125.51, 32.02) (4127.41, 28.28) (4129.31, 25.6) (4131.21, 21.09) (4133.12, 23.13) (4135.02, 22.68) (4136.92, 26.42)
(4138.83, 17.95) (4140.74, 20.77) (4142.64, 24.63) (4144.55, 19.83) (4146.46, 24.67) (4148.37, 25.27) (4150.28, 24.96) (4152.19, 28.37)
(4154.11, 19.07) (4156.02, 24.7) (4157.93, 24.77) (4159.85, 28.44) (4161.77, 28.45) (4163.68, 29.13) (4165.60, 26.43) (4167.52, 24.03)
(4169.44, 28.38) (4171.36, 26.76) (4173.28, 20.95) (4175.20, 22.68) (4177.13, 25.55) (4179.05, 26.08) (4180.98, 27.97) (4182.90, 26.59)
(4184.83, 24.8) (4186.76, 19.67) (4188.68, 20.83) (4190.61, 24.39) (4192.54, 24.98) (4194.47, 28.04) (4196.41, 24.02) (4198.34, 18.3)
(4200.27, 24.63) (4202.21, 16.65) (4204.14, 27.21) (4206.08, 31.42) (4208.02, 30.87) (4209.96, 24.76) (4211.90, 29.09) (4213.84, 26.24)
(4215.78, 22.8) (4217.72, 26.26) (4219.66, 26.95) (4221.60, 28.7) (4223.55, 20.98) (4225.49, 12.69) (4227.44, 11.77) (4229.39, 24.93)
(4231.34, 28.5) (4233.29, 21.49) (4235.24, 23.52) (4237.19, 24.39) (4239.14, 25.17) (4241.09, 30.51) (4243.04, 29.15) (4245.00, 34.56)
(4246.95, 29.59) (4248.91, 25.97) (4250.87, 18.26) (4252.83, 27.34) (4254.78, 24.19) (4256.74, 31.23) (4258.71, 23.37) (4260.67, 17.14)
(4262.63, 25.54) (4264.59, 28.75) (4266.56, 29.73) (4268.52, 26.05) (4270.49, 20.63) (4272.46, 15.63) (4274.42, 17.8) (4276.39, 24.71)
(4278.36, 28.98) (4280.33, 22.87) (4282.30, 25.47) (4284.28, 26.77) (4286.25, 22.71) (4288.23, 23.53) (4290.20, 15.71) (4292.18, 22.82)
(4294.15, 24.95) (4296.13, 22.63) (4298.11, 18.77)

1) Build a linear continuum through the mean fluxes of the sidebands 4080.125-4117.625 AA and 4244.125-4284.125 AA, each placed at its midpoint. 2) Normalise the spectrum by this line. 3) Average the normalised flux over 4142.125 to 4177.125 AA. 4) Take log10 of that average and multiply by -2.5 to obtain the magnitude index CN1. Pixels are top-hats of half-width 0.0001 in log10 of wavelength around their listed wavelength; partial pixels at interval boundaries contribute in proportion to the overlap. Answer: 0.08 mag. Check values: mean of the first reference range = 28.1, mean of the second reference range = 24.9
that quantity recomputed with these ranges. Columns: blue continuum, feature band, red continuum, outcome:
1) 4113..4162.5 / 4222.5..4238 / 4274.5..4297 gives 0.16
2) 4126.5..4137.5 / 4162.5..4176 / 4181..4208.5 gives -0.05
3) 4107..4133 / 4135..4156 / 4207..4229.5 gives 0.17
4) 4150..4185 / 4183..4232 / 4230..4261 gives 0.08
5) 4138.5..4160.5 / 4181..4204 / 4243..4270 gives 0.06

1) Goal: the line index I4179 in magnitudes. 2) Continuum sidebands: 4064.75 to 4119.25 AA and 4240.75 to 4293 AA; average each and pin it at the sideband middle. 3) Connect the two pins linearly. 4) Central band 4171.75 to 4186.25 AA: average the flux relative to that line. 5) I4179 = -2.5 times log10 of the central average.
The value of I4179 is 0.04 mag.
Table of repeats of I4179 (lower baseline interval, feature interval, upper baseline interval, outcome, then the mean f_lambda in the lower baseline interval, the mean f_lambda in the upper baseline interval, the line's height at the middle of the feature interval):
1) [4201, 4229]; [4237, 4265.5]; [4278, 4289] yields -0.083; 24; 24.8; 24.5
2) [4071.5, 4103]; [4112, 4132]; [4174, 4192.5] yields -0.113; 26.7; 24.3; 25.8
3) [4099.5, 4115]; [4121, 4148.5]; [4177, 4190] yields 0.042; 26.2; 24.4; 25.6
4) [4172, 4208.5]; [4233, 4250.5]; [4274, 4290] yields -0.124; 24.4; 23.9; 24.1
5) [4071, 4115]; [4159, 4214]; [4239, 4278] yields 0.029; 27.1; 25.3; 26.1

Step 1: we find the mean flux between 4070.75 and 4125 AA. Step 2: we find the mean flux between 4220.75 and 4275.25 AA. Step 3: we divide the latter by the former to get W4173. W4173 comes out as 0.9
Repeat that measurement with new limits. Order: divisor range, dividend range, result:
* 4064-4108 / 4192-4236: 0.92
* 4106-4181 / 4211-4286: 0.95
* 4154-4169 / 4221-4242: 0.88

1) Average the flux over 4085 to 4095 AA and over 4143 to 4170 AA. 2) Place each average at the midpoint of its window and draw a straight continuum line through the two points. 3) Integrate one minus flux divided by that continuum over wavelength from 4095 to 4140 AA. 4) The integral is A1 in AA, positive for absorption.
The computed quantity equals 3.6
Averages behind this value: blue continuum 31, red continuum 25.4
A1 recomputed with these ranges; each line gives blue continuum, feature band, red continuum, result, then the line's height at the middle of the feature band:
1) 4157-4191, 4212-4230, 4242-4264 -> 2.2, 25.8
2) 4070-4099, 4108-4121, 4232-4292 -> -1.2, 27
